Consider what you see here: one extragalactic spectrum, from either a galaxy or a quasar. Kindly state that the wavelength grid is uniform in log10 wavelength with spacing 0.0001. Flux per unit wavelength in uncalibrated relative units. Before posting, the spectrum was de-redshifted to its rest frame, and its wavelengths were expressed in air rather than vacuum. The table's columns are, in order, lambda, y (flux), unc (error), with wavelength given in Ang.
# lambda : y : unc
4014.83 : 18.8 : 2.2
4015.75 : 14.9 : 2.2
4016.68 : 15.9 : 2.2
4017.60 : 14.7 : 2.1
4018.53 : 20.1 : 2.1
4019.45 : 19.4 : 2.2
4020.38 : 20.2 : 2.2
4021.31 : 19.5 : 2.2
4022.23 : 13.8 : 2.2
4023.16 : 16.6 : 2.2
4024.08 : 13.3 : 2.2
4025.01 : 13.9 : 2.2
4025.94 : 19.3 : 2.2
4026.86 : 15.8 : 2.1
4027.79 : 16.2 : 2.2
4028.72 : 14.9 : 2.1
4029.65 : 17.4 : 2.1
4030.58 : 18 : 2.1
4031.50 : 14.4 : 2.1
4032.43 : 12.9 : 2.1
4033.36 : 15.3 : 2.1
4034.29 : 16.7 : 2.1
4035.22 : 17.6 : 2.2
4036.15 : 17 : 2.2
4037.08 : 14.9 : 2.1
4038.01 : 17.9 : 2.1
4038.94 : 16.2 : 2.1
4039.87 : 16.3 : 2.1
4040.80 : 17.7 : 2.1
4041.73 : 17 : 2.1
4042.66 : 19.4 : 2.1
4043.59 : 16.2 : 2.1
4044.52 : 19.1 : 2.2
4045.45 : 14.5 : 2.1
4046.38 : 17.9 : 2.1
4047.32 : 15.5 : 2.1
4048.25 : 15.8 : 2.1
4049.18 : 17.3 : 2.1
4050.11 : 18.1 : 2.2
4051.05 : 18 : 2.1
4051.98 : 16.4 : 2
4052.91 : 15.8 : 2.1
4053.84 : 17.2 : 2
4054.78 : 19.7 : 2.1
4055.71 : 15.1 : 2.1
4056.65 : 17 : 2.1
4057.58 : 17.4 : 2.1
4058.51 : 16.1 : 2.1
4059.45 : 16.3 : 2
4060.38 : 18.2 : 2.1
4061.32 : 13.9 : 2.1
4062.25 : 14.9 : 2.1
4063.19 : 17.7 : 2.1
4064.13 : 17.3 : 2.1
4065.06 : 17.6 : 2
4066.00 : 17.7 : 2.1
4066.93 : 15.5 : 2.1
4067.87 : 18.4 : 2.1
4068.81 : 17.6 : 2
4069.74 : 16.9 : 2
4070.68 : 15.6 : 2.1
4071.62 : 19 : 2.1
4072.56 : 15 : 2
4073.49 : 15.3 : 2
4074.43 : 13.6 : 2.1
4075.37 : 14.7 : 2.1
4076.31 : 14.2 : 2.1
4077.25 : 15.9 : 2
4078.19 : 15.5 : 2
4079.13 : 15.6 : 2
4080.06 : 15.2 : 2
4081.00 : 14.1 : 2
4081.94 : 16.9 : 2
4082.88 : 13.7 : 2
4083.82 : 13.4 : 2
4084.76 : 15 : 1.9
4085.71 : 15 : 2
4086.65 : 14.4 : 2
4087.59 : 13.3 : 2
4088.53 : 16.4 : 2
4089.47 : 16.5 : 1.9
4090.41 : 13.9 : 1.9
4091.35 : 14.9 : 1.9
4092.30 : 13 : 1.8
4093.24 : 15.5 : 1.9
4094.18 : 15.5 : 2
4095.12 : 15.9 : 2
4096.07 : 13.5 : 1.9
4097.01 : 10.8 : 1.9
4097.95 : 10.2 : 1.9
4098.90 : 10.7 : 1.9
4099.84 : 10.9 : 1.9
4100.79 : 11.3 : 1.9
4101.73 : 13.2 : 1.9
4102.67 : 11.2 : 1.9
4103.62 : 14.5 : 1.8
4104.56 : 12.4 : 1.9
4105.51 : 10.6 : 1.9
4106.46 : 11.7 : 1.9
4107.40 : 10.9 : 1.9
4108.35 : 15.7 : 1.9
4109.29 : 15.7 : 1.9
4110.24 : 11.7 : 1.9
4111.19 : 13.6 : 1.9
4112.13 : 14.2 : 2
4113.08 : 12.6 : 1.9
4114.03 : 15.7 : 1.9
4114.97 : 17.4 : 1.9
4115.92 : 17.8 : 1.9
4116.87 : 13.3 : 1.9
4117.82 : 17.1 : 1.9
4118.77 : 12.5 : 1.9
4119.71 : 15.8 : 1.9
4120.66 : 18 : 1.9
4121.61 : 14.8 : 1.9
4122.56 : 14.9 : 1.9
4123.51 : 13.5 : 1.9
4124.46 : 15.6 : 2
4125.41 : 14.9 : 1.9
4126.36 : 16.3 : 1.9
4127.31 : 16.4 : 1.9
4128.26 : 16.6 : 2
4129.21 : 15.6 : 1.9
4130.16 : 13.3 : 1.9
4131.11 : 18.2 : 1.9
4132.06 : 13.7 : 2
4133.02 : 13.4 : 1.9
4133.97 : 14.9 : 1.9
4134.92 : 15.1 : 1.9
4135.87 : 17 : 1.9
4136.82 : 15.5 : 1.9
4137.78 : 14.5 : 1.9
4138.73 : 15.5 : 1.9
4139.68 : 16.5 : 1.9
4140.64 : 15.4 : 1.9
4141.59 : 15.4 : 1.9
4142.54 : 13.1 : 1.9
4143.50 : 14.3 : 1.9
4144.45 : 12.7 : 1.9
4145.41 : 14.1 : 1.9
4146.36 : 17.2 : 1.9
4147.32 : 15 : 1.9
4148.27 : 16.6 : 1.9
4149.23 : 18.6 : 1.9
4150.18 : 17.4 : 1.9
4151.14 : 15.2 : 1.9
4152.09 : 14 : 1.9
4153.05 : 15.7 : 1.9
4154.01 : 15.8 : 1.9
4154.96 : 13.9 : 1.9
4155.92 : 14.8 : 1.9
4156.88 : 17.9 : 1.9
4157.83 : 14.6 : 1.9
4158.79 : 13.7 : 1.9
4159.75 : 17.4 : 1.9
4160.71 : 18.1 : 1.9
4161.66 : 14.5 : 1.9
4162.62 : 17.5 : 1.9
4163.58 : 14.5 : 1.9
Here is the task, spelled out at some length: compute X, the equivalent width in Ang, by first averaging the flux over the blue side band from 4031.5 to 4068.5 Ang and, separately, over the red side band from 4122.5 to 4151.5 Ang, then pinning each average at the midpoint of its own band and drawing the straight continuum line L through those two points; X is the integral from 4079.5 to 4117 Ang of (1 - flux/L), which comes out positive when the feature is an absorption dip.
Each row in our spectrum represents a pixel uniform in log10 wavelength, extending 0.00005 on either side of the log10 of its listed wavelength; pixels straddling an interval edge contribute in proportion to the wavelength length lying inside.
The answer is 5.1 Ang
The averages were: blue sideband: 16.7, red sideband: 15.4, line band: 13.8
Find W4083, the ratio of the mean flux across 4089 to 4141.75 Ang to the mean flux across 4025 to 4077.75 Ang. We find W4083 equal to 0.9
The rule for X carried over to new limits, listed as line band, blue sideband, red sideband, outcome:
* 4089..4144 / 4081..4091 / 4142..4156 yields 2.4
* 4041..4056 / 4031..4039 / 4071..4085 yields -1.4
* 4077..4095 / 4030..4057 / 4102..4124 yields 0.2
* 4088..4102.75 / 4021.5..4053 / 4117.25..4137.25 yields 2.2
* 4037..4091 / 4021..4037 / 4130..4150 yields -1.6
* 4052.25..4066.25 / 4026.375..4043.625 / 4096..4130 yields -1.0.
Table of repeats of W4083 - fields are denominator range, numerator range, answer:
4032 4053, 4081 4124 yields 0.84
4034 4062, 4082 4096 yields 0.88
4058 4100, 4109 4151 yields 1.01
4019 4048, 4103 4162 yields 0.91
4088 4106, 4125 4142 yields 1.17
